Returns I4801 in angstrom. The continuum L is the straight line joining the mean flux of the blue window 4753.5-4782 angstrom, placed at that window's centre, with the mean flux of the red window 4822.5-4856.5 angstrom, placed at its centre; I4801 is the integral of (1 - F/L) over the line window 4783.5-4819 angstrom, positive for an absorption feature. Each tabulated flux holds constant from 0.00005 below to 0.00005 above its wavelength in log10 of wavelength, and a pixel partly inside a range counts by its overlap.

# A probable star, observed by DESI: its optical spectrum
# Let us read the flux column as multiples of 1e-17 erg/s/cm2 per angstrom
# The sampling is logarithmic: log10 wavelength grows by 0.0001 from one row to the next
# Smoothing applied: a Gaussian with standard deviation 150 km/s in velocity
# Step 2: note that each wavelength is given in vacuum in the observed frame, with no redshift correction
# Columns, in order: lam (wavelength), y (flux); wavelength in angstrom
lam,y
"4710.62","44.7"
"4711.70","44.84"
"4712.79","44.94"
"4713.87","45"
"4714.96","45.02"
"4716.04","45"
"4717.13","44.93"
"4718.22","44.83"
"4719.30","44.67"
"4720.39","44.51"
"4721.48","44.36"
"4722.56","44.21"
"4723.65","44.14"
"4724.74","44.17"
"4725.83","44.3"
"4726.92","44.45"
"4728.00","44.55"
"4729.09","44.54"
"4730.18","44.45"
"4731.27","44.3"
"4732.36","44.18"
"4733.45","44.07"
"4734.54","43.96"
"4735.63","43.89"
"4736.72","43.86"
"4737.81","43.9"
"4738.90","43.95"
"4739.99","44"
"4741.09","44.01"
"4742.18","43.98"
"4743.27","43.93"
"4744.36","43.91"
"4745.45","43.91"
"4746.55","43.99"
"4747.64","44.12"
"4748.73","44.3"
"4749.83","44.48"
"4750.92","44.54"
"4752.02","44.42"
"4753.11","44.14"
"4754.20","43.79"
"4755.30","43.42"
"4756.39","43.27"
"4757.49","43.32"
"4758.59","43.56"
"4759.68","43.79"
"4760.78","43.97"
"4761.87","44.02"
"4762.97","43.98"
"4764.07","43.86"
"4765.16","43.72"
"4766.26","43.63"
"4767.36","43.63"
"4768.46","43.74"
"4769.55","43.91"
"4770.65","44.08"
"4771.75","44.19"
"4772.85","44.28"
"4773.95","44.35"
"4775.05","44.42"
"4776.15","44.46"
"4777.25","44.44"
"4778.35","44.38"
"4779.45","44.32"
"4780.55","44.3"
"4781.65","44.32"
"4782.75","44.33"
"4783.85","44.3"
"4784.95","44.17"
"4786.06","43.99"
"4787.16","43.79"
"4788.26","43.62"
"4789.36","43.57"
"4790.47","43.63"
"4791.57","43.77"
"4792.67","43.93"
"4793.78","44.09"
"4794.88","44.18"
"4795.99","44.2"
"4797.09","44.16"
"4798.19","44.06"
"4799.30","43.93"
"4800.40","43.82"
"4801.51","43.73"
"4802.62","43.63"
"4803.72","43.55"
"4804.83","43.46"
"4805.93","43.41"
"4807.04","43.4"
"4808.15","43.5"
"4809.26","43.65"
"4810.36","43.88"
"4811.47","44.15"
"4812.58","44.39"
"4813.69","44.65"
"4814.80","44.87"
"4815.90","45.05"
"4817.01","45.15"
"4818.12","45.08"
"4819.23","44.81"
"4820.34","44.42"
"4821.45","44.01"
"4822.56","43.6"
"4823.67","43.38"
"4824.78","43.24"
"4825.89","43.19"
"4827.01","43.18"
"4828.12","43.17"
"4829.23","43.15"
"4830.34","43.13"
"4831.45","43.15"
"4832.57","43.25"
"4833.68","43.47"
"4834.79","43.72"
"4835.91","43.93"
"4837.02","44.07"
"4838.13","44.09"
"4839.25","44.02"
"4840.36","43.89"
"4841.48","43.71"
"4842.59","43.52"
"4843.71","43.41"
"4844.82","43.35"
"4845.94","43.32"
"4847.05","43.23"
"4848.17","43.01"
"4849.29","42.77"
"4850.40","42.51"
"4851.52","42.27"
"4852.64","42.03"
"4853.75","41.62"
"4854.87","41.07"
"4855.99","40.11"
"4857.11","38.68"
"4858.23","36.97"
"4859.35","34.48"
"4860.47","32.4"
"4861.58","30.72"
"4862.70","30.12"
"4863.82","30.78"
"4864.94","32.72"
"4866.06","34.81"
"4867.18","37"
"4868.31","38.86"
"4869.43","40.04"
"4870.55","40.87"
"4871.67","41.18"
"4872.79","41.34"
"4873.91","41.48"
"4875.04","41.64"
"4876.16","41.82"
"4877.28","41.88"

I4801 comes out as -0.4 angstrom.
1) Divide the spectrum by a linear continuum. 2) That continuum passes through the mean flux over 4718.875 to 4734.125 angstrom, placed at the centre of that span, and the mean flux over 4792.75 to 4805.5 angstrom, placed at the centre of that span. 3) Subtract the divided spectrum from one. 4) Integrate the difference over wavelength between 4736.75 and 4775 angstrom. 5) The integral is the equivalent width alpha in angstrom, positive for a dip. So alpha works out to 0.2 angstrom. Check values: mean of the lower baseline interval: 44.3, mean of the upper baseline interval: 43.9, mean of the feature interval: 43.9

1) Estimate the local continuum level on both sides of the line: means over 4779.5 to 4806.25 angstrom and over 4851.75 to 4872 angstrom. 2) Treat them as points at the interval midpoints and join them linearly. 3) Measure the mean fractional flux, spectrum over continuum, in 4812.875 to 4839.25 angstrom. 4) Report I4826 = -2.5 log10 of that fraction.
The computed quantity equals -0.09 mag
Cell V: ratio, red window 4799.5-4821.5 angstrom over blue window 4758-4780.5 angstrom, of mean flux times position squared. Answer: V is 1.0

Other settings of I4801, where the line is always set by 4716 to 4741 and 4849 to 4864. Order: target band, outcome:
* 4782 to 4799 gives -1.2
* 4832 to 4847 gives -2.0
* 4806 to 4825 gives -2.1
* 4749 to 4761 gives -0.3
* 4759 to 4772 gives -0.5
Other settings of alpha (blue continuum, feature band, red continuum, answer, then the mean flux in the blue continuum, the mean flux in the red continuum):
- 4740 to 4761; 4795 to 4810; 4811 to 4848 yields 0.04 angstrom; 43.9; 43.8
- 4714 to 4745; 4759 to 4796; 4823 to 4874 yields -1.01 angstrom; 44.3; 40.7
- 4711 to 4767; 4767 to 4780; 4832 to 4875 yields -0.36 angstrom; 44.2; 40.2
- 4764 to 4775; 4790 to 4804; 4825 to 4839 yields -0.05 angstrom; 44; 43.4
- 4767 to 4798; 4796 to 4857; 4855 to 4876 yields -4.76 angstrom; 44.1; 37.1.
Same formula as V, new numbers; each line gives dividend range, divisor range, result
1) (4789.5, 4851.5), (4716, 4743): 1.03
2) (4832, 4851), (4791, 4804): 1.01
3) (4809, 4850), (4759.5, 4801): 1.01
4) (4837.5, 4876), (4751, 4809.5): 0.93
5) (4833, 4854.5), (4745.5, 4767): 1.02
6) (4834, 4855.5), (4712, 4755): 1.02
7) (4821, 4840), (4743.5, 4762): 1.02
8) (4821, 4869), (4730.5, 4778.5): 0.96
